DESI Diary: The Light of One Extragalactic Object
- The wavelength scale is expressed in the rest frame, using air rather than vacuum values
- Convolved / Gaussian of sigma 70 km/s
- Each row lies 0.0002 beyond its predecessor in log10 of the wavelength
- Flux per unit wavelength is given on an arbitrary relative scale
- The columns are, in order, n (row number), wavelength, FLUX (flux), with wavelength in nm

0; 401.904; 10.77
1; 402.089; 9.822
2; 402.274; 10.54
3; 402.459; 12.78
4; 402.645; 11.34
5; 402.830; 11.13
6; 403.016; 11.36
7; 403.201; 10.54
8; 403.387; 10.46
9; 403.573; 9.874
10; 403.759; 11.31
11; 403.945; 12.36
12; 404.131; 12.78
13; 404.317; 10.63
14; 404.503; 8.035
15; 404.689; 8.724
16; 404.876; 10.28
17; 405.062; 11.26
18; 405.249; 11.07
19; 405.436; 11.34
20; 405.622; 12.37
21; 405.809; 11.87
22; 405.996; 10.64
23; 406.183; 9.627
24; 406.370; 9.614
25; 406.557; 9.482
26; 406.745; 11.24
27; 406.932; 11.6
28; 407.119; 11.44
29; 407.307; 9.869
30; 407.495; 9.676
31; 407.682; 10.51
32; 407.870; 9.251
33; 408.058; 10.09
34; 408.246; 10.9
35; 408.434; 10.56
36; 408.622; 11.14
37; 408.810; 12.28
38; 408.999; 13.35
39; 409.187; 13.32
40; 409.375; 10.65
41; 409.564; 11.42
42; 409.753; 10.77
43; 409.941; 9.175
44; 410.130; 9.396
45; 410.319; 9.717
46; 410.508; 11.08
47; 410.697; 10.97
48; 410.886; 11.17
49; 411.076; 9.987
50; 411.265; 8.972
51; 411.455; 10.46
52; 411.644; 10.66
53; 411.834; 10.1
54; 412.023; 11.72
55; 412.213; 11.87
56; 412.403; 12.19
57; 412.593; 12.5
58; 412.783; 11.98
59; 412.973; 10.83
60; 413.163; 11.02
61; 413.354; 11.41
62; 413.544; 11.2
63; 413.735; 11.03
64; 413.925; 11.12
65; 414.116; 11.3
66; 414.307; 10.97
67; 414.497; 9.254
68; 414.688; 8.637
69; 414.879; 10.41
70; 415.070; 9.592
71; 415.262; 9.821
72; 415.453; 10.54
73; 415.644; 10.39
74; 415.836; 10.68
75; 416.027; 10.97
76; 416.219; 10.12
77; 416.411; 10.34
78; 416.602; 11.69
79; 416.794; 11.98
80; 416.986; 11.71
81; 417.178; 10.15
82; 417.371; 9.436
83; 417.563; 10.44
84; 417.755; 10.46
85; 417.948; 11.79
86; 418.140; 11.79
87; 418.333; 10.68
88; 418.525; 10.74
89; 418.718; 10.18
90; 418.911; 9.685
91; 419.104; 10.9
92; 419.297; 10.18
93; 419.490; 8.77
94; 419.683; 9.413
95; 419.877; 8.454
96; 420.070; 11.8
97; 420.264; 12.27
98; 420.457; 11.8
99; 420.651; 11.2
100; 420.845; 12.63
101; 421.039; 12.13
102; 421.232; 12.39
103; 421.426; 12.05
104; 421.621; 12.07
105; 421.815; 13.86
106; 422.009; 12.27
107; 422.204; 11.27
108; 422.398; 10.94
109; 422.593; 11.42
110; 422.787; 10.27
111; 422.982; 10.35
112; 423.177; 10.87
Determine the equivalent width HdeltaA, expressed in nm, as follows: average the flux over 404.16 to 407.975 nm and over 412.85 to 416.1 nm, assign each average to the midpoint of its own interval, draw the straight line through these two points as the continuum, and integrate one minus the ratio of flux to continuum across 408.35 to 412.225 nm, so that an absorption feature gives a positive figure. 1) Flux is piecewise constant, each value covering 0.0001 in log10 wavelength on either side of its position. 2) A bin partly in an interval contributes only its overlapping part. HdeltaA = -0.13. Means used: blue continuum 10.5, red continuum 10.5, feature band 10.9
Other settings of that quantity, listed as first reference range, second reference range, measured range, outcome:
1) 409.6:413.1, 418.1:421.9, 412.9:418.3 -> 0.131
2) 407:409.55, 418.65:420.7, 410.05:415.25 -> 0.036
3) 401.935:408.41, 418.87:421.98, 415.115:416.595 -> 0.086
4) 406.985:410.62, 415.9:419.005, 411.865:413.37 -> -0.121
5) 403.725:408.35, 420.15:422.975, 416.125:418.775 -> 0.159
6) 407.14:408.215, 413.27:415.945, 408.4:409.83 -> -0.229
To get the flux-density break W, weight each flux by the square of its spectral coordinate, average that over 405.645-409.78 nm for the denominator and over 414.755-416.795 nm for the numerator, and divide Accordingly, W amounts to 1.00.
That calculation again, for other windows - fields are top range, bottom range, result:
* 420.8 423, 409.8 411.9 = 1.23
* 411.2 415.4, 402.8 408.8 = 1.05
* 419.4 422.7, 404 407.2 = 1.15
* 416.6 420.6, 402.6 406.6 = 1.06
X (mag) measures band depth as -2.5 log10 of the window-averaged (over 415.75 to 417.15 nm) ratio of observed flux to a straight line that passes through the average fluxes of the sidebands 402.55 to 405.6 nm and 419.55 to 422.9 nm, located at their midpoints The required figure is 0.03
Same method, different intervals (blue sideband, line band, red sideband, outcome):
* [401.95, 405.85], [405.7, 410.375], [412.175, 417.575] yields 0.02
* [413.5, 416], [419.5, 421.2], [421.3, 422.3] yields 0.07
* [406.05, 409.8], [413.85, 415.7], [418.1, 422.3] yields 0.09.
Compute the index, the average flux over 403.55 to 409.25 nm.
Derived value 10.9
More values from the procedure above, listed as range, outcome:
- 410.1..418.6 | 10.7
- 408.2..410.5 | 11.1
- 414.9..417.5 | 10.6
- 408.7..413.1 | 11.1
